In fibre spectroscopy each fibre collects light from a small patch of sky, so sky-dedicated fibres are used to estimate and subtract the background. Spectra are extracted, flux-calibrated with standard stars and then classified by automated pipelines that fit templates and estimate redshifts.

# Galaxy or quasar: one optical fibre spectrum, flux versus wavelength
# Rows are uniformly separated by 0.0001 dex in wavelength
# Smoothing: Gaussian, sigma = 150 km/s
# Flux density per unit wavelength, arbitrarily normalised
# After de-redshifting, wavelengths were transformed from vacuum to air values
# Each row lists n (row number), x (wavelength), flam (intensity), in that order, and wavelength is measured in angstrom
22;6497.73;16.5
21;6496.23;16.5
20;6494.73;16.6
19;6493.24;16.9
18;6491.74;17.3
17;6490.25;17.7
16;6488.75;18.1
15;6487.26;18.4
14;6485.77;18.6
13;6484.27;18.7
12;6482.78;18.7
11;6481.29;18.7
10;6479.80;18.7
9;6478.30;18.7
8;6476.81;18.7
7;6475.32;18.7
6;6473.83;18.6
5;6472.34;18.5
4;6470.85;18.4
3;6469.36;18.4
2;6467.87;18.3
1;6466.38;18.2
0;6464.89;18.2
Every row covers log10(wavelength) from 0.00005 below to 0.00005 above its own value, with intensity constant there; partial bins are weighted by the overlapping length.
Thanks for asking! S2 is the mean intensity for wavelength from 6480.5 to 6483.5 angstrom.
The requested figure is 18.7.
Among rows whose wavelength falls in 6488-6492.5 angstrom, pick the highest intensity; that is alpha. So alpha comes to 18.1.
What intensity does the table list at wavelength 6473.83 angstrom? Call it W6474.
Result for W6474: 18.6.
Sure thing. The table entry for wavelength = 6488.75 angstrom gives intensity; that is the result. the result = 18.1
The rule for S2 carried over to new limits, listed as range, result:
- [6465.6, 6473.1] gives 18.4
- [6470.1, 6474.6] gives 18.5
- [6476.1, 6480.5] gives 18.7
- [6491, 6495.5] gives 16.9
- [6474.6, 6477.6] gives 18.7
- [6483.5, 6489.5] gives 18.5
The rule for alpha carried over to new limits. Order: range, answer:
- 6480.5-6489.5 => 18.7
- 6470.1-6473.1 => 18.5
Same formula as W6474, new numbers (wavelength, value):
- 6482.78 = 18.7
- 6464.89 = 18.2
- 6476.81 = 18.7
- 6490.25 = 17.7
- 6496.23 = 16.5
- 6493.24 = 16.9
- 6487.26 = 18.4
